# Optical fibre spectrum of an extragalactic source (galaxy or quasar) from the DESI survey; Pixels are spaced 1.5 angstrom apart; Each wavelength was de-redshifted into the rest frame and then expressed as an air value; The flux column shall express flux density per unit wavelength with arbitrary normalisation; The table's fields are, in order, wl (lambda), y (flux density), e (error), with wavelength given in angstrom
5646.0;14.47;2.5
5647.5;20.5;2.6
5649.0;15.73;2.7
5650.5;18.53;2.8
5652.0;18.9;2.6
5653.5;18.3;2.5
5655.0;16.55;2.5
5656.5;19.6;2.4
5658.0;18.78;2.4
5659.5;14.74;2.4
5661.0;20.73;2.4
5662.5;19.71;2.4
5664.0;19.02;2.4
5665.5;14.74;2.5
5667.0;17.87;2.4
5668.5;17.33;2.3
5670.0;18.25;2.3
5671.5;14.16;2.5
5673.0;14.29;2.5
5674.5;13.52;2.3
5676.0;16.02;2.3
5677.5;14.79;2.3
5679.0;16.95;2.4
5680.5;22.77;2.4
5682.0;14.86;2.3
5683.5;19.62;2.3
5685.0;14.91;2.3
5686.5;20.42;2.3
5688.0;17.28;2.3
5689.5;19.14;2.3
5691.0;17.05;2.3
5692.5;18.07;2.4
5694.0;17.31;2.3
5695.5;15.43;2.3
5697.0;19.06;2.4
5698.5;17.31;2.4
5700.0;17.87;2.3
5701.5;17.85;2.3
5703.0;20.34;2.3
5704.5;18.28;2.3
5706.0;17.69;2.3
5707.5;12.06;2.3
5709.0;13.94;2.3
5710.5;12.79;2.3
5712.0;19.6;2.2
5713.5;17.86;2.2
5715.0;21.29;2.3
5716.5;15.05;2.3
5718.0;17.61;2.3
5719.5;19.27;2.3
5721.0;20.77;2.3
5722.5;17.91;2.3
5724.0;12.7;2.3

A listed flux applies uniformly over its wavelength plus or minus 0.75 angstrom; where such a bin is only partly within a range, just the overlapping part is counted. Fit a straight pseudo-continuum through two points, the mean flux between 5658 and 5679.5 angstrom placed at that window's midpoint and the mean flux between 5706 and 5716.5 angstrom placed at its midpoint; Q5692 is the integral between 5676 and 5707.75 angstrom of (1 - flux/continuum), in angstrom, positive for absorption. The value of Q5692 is -2.28 angstrom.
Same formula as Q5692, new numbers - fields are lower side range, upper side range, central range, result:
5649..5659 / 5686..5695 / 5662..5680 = 1.7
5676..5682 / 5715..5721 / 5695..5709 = 0.6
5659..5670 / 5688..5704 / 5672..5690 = 0.9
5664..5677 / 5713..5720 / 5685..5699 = -0.6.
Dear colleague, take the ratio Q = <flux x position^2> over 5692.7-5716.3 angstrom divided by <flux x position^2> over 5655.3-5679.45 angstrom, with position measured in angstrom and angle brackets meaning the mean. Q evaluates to 1.0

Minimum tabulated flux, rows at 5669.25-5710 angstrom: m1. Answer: 12.06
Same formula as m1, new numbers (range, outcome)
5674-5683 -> 13.52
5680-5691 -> 14.86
